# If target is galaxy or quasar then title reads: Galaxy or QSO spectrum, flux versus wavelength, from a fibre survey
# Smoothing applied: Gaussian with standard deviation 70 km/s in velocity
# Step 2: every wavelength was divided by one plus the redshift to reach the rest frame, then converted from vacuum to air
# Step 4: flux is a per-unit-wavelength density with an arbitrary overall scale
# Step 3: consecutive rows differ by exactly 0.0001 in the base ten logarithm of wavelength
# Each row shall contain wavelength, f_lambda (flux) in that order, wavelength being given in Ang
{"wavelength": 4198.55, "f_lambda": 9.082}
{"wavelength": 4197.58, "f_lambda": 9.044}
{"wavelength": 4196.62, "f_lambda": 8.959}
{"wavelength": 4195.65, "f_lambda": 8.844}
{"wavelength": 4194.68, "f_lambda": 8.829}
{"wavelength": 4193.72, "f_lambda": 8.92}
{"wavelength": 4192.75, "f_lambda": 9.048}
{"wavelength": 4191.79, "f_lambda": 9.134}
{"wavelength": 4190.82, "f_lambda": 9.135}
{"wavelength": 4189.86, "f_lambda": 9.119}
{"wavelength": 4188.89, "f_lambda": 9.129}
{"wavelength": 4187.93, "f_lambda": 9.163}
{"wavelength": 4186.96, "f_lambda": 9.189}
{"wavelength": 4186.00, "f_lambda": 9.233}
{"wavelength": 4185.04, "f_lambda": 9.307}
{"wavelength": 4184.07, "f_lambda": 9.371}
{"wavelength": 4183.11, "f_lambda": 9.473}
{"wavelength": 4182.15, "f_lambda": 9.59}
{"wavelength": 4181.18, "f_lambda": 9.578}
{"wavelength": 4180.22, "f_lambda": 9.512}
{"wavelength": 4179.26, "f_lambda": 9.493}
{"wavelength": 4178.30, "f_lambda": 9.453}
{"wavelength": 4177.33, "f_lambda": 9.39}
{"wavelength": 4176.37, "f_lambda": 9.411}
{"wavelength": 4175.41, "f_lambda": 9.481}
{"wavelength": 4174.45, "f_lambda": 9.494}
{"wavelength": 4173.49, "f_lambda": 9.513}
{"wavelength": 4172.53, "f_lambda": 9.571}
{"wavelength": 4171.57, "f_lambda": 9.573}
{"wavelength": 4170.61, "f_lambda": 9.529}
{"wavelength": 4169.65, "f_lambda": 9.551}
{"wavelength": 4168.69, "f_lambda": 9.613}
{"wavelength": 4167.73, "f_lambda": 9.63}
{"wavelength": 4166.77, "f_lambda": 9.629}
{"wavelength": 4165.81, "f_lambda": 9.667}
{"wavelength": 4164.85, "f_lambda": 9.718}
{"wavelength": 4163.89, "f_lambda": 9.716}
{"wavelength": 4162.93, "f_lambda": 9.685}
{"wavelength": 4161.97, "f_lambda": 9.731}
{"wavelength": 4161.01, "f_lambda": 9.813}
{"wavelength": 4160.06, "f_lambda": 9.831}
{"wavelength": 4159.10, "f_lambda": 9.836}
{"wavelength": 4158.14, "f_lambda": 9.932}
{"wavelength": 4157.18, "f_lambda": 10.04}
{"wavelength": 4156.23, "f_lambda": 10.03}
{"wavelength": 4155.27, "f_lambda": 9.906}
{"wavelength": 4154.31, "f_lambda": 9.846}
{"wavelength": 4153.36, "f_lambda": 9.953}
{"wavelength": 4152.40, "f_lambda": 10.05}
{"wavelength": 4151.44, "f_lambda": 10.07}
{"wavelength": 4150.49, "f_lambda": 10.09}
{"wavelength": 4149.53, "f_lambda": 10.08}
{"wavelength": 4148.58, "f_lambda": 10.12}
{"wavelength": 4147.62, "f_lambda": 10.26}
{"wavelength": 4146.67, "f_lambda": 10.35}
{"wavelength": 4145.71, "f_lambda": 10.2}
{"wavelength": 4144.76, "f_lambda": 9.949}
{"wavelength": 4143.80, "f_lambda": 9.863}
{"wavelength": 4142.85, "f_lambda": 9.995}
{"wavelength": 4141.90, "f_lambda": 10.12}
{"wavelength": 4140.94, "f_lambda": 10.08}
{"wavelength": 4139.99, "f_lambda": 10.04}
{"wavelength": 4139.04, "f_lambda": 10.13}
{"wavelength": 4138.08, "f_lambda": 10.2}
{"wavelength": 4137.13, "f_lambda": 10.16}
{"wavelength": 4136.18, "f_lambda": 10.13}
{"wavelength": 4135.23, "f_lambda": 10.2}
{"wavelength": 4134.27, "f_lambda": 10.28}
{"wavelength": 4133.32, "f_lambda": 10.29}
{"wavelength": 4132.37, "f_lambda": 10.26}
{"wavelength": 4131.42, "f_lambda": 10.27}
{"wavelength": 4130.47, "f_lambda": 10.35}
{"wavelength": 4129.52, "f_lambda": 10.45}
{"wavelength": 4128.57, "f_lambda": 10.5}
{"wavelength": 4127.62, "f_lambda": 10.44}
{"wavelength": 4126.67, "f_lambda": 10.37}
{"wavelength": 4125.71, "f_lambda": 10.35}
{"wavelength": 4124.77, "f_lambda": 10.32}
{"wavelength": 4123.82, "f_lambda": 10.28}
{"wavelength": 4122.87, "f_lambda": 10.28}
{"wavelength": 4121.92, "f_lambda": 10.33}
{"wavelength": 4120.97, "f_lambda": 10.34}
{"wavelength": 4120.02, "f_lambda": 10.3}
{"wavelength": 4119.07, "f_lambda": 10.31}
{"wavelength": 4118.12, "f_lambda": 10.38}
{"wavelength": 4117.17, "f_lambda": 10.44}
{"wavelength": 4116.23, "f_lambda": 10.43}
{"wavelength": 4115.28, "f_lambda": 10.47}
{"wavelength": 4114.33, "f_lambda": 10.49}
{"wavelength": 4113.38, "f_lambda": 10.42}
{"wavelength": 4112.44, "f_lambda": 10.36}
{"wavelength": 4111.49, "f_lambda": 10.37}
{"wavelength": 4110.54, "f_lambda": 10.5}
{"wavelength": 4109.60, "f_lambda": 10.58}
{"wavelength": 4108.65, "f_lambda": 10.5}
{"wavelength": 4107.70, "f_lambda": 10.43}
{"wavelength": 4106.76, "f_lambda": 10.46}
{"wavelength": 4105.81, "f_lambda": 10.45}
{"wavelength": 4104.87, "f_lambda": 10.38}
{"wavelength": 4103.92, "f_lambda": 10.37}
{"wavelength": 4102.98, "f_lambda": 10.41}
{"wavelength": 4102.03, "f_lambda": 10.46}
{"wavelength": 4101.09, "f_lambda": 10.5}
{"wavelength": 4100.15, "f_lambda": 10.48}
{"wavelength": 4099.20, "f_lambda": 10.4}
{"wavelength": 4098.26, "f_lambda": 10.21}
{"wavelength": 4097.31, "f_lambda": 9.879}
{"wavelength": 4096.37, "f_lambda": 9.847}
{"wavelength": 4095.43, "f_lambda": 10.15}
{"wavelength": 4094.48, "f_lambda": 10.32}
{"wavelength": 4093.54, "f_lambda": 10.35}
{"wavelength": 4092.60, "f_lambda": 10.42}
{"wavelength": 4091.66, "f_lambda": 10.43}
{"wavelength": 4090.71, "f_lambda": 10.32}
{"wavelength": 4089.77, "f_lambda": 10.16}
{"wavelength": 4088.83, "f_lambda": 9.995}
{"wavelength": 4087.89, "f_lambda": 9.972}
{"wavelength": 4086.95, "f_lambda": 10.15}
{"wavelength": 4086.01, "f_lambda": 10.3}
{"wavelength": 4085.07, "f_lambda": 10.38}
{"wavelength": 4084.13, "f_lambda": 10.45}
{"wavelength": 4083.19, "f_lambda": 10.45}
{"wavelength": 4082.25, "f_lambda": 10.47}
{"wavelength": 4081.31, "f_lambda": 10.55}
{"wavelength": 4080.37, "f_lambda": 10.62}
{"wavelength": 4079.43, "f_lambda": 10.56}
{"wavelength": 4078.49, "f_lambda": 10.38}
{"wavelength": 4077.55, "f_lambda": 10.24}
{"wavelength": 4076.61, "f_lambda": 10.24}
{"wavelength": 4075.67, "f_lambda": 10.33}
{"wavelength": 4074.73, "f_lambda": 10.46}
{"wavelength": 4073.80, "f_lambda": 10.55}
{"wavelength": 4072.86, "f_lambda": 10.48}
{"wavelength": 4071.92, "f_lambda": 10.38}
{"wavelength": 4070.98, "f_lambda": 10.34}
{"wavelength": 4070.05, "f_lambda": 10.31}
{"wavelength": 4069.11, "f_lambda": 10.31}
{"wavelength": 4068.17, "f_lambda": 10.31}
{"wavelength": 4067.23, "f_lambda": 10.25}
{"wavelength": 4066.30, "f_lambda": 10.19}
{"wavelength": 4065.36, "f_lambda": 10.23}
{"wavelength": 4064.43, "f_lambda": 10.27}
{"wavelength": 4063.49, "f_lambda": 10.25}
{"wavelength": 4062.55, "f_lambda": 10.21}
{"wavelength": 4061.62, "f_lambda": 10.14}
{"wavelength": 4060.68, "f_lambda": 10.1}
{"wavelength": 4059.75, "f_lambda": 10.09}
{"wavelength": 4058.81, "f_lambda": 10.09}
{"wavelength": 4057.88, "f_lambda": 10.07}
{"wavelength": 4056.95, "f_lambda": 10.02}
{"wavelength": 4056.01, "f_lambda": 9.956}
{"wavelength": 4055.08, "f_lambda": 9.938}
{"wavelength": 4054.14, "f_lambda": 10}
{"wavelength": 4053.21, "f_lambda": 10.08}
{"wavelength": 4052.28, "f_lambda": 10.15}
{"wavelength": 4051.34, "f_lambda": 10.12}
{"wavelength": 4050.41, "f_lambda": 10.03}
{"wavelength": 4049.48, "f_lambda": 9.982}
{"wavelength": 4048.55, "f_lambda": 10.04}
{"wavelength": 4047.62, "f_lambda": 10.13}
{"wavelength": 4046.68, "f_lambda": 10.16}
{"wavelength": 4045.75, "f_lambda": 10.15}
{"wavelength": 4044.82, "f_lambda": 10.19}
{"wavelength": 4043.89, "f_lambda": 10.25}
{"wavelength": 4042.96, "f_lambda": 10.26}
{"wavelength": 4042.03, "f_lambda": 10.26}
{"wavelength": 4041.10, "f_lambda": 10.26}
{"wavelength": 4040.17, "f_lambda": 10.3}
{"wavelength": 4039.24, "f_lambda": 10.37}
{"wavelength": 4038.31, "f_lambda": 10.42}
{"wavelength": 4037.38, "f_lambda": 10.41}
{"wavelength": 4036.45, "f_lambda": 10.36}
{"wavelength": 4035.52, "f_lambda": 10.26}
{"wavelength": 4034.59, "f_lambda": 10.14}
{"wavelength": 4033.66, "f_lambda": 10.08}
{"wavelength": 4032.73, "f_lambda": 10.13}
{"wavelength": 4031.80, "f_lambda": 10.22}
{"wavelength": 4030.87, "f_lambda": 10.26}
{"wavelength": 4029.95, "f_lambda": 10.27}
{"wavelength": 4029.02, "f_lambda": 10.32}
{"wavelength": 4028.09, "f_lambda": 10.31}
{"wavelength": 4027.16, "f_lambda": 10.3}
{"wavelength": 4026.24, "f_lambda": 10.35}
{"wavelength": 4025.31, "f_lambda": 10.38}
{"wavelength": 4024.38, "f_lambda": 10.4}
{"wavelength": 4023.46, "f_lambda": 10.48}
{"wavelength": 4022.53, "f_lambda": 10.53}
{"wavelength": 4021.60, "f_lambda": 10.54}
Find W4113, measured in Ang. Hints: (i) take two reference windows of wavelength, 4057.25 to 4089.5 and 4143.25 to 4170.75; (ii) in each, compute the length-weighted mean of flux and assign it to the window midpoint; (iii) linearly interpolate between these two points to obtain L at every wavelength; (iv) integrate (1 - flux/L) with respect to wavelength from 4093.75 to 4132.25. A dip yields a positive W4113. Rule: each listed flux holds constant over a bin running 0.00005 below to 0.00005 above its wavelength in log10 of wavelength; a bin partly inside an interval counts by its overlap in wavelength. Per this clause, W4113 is -1.0 Ang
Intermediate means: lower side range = 10.3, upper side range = 9.89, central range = 10.4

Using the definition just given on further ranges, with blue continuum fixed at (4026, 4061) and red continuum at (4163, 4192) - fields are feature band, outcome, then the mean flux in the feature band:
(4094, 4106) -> -0.5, 10.3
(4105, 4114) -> -0.6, 10.5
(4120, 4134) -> -0.9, 10.3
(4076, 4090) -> -0.5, 10.3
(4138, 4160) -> -1.0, 10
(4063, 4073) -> -0.2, 10.3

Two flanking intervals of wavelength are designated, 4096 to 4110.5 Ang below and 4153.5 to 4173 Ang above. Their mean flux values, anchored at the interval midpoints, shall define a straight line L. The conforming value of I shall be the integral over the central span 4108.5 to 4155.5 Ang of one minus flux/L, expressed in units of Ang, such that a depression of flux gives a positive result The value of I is -0.8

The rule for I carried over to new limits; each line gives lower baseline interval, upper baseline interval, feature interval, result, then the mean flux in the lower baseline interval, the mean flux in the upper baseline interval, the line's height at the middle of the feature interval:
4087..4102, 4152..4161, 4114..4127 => -0.32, 10.2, 9.93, 10.1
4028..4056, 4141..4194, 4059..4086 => -0.74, 10.2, 9.66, 10.1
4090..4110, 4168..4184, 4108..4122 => -0.33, 10.3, 9.52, 10.2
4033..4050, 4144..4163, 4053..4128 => -1.41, 10.2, 9.99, 10.1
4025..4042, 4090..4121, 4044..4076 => 0.40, 10.3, 10.4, 10.3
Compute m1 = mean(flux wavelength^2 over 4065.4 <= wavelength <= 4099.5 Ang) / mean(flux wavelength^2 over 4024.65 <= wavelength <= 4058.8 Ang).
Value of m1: 1.0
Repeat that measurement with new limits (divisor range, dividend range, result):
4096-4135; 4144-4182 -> 0.96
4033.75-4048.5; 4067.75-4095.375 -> 1.03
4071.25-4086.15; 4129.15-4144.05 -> 1.00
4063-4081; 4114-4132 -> 1.03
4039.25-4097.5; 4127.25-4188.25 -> 1.00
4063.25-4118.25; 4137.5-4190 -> 0.97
